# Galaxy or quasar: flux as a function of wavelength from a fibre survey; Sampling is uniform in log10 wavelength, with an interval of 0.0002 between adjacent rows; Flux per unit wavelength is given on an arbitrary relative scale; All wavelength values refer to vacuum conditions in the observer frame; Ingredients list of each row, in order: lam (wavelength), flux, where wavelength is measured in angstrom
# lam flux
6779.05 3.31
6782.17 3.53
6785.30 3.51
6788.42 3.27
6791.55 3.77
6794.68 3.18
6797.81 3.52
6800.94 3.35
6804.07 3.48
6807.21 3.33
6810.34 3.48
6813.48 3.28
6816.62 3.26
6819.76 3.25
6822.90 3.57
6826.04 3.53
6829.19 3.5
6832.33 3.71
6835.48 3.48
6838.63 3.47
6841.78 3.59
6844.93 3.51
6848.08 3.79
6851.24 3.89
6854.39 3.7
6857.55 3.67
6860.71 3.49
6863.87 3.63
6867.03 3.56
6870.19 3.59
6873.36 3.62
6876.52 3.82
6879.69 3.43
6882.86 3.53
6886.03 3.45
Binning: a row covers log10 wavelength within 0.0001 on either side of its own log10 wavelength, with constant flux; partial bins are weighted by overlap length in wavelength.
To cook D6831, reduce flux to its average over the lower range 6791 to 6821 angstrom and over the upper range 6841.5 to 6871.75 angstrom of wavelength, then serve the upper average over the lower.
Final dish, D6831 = 1.08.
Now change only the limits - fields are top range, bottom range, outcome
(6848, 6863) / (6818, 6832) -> 1.06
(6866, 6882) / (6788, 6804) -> 1.05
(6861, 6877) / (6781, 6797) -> 1.05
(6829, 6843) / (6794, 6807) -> 1.05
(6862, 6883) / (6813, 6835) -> 1.04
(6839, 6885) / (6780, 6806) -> 1.05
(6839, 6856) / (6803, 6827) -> 1.08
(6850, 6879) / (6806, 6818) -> 1.09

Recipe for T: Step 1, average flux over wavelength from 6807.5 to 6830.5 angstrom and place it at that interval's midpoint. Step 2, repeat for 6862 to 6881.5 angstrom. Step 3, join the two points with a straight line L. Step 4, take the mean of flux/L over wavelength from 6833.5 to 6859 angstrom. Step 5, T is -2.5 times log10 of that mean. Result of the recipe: -0.039 mag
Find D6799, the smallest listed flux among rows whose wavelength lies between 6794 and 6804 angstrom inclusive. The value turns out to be 3.18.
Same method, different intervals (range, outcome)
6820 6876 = 3.47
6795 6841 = 3.25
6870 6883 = 3.43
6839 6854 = 3.51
